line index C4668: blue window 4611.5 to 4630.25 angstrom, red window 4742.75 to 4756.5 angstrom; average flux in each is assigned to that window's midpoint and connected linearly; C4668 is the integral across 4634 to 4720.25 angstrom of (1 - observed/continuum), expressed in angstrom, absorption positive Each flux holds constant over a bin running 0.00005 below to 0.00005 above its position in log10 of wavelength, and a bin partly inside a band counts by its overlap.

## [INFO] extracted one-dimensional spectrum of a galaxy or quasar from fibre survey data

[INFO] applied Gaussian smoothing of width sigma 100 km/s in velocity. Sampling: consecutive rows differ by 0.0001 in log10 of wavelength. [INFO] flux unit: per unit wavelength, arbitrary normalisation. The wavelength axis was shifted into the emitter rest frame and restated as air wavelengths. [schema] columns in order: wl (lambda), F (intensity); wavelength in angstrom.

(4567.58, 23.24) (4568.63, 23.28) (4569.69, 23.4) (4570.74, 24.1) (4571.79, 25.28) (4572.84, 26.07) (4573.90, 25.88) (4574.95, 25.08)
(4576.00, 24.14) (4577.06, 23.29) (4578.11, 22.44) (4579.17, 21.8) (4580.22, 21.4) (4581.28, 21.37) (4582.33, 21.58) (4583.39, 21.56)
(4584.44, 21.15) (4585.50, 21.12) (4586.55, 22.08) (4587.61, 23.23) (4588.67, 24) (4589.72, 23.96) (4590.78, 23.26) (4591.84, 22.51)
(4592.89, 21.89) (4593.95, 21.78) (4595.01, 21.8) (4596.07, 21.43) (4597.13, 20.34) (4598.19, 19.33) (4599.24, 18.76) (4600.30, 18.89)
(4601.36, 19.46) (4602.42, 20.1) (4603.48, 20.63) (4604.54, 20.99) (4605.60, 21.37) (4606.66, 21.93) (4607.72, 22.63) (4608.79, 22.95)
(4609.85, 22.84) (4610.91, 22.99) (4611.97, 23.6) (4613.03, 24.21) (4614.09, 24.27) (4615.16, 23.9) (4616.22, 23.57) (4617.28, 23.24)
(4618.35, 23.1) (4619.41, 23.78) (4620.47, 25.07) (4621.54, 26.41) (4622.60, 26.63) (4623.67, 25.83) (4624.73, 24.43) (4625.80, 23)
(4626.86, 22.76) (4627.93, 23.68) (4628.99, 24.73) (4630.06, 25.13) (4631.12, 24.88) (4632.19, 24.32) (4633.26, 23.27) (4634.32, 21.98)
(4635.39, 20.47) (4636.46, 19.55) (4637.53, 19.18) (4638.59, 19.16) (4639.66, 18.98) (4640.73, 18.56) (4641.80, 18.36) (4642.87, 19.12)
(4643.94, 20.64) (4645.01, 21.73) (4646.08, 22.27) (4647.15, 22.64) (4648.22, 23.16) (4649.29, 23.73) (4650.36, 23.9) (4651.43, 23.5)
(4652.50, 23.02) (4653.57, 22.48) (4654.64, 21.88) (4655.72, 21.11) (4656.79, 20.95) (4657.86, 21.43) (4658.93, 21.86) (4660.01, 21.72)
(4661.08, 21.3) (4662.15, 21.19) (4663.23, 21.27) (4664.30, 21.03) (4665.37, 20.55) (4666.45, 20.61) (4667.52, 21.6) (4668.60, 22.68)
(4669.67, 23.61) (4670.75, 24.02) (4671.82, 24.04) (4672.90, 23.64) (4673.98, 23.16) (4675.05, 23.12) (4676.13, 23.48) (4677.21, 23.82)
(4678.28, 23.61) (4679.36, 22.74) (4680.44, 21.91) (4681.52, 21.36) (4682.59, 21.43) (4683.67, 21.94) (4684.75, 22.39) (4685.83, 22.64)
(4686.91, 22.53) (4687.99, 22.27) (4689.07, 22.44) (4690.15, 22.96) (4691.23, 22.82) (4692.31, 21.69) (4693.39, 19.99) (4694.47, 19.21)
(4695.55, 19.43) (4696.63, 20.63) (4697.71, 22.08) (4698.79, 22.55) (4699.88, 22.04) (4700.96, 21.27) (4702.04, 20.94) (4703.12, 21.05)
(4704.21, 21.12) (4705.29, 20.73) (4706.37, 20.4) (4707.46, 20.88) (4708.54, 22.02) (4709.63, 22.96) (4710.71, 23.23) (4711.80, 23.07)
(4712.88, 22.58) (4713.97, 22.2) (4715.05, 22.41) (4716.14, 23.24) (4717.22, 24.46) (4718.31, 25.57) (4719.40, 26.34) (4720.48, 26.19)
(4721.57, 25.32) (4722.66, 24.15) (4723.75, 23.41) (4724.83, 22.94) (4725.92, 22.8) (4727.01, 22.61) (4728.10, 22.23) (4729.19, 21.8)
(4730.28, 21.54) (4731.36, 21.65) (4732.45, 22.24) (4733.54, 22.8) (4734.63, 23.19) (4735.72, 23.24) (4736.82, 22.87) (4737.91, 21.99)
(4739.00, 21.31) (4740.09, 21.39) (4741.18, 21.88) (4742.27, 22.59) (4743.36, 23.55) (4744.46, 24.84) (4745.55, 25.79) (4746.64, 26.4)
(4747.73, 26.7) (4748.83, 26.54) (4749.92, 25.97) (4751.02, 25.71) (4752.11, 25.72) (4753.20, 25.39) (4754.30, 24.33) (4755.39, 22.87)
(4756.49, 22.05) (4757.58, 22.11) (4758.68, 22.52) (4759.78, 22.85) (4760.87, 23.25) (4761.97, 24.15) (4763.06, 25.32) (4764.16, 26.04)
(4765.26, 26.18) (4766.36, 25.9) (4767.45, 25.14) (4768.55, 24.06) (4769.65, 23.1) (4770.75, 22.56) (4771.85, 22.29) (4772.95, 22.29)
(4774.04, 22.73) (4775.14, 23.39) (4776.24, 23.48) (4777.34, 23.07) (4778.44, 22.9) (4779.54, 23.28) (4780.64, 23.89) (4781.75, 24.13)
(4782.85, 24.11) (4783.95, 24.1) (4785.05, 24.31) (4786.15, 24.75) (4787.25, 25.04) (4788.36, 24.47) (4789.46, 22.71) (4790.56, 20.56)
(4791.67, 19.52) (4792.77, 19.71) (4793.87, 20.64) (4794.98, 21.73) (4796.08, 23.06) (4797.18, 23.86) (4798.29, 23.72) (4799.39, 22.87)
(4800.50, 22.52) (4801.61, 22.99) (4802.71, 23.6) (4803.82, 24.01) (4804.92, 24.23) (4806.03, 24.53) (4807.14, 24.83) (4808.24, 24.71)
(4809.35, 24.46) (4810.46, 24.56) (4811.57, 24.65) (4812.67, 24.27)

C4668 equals 9.6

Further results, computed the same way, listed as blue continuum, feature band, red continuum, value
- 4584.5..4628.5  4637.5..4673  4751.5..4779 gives 2.08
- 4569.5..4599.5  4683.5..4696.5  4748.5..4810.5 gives 0.84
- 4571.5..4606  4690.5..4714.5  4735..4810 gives 1.58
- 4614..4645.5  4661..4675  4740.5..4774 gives 0.51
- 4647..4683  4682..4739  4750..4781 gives 1.66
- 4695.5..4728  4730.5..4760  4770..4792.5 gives -0.96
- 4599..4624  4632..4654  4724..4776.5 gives 1.54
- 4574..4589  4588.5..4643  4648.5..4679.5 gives 0.47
